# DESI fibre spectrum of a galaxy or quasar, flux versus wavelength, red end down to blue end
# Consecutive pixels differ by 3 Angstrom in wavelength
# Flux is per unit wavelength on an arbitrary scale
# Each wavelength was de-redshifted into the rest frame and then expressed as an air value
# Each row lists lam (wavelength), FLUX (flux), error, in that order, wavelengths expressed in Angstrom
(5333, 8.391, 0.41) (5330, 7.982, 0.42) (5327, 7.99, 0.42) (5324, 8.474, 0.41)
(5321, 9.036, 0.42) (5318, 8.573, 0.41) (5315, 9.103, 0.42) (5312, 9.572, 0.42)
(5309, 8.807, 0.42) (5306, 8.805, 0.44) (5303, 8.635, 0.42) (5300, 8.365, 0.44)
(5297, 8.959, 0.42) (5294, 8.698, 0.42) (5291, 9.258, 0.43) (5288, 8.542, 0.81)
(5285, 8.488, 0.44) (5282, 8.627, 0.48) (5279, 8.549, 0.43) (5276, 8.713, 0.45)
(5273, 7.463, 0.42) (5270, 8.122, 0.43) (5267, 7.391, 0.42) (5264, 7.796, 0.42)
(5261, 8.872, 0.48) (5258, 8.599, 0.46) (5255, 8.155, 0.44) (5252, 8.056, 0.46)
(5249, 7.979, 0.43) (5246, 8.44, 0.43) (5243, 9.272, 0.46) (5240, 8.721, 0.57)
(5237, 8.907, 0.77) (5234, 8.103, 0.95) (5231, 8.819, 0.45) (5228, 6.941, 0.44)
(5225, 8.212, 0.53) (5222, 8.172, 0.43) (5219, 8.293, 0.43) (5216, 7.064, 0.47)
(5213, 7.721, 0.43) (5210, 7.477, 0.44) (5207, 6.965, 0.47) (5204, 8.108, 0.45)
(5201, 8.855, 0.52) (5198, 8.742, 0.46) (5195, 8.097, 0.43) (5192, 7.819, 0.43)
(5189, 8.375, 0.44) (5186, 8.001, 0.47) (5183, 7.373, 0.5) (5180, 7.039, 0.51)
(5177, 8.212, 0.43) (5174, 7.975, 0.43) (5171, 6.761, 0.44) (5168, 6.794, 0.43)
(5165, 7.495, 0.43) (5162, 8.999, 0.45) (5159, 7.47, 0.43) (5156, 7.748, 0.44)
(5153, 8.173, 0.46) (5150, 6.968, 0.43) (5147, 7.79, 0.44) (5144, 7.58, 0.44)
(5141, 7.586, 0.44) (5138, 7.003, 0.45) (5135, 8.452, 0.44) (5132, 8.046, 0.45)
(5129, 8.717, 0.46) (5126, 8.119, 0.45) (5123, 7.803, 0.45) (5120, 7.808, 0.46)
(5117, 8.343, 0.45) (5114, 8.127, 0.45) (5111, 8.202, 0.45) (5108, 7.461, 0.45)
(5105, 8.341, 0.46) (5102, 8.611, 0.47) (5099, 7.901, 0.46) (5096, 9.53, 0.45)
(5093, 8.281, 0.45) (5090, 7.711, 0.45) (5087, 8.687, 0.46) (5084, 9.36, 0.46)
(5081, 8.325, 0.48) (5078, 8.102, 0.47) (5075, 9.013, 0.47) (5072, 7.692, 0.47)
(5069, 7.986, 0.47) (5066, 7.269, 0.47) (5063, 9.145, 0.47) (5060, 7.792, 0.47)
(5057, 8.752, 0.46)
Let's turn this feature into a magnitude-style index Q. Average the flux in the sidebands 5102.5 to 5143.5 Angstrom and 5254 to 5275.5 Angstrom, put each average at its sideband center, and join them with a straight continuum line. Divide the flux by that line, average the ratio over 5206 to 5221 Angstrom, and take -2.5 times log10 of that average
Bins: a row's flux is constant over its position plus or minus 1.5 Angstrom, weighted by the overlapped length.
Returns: 0.07 mag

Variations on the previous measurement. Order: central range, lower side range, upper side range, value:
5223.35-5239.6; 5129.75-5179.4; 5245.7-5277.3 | -0.03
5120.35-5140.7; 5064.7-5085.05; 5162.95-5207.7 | 0.00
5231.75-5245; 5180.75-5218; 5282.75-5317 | -0.06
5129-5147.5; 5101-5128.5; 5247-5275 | 0.04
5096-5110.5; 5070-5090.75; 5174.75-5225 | 0.01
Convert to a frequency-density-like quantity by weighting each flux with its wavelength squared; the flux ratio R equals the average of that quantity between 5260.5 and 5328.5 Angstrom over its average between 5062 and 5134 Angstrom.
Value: 1.1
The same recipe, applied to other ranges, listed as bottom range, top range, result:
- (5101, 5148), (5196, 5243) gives 1.05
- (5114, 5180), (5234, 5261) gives 1.14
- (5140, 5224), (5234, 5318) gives 1.14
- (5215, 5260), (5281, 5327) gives 1.09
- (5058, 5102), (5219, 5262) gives 1.07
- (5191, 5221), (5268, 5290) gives 1.09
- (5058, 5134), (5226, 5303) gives 1.09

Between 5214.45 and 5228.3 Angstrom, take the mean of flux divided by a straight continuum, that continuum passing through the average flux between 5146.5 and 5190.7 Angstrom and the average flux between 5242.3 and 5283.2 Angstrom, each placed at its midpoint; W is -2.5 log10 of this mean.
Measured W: 0.03 mag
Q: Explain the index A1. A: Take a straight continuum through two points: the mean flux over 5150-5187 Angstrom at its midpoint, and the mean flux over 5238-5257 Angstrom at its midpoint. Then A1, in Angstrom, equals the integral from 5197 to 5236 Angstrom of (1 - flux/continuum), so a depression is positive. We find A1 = 0.8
